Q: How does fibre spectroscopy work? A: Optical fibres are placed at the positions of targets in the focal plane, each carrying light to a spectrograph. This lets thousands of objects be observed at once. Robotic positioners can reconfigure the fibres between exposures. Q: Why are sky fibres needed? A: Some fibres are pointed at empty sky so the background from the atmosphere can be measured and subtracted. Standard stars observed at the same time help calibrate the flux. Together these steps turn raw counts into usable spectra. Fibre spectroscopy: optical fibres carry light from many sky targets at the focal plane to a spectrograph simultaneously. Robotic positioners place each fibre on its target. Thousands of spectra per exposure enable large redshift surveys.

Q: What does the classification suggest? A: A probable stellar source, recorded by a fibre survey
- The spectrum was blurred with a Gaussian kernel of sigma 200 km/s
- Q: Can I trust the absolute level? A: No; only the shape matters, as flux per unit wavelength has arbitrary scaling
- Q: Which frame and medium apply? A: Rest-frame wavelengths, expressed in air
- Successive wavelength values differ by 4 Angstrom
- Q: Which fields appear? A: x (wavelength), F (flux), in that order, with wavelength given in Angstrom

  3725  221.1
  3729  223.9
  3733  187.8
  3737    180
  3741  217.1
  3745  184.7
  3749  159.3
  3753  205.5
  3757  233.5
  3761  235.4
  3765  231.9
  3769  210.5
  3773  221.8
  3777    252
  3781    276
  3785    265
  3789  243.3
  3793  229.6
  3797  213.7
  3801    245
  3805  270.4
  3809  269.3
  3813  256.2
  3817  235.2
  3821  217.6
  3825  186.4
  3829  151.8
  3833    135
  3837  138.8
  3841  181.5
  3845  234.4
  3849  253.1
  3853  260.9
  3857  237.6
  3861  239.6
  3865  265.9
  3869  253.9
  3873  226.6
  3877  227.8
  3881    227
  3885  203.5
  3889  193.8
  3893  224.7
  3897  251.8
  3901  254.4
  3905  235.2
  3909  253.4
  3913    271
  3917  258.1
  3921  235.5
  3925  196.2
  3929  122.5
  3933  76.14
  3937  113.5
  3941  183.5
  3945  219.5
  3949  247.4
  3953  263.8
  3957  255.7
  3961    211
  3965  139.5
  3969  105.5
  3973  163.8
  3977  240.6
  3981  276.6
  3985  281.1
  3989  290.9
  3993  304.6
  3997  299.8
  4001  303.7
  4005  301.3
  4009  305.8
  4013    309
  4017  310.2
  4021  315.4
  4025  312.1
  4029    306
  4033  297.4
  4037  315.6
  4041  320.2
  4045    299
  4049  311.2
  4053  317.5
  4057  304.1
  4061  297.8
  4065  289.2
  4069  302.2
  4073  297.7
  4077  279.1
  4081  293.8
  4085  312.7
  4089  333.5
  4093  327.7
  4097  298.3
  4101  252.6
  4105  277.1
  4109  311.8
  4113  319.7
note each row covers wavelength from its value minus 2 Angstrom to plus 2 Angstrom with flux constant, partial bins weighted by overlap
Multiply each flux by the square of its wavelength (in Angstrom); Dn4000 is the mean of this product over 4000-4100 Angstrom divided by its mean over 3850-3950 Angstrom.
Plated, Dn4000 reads 1.5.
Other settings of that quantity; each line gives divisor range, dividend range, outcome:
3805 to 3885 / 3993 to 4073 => 1.52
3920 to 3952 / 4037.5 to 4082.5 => 1.83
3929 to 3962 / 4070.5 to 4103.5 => 1.67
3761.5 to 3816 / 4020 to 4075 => 1.43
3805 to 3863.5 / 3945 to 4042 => 1.35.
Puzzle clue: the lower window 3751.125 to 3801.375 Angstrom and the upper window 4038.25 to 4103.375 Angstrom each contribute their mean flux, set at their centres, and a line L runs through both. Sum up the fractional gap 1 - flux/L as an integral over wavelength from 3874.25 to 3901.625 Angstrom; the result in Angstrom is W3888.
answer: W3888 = 3.8 Angstrom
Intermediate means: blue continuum 235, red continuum 302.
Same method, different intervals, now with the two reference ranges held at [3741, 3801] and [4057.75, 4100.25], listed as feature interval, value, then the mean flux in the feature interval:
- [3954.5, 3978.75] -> 7.70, 187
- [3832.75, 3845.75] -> 3.83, 172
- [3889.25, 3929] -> 3.95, 234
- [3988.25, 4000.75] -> -0.84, 300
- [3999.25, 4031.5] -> -2.44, 308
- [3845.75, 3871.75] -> -0.27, 250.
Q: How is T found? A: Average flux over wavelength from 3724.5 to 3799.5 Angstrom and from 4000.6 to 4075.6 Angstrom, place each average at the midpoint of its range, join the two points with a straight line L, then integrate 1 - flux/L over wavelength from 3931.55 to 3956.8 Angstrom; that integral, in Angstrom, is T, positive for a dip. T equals 7.84 Angstrom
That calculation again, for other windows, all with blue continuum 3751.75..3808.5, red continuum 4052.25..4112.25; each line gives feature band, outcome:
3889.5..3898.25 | 1.09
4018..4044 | -1.90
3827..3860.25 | 6.82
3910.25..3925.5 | 1.24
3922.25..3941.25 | 9.27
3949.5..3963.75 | 1.87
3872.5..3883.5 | 1.39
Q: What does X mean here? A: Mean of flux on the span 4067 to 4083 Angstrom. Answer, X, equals 293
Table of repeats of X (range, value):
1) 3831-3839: 137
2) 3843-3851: 244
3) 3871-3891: 216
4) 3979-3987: 279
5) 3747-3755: 182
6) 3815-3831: 198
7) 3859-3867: 253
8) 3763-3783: 238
